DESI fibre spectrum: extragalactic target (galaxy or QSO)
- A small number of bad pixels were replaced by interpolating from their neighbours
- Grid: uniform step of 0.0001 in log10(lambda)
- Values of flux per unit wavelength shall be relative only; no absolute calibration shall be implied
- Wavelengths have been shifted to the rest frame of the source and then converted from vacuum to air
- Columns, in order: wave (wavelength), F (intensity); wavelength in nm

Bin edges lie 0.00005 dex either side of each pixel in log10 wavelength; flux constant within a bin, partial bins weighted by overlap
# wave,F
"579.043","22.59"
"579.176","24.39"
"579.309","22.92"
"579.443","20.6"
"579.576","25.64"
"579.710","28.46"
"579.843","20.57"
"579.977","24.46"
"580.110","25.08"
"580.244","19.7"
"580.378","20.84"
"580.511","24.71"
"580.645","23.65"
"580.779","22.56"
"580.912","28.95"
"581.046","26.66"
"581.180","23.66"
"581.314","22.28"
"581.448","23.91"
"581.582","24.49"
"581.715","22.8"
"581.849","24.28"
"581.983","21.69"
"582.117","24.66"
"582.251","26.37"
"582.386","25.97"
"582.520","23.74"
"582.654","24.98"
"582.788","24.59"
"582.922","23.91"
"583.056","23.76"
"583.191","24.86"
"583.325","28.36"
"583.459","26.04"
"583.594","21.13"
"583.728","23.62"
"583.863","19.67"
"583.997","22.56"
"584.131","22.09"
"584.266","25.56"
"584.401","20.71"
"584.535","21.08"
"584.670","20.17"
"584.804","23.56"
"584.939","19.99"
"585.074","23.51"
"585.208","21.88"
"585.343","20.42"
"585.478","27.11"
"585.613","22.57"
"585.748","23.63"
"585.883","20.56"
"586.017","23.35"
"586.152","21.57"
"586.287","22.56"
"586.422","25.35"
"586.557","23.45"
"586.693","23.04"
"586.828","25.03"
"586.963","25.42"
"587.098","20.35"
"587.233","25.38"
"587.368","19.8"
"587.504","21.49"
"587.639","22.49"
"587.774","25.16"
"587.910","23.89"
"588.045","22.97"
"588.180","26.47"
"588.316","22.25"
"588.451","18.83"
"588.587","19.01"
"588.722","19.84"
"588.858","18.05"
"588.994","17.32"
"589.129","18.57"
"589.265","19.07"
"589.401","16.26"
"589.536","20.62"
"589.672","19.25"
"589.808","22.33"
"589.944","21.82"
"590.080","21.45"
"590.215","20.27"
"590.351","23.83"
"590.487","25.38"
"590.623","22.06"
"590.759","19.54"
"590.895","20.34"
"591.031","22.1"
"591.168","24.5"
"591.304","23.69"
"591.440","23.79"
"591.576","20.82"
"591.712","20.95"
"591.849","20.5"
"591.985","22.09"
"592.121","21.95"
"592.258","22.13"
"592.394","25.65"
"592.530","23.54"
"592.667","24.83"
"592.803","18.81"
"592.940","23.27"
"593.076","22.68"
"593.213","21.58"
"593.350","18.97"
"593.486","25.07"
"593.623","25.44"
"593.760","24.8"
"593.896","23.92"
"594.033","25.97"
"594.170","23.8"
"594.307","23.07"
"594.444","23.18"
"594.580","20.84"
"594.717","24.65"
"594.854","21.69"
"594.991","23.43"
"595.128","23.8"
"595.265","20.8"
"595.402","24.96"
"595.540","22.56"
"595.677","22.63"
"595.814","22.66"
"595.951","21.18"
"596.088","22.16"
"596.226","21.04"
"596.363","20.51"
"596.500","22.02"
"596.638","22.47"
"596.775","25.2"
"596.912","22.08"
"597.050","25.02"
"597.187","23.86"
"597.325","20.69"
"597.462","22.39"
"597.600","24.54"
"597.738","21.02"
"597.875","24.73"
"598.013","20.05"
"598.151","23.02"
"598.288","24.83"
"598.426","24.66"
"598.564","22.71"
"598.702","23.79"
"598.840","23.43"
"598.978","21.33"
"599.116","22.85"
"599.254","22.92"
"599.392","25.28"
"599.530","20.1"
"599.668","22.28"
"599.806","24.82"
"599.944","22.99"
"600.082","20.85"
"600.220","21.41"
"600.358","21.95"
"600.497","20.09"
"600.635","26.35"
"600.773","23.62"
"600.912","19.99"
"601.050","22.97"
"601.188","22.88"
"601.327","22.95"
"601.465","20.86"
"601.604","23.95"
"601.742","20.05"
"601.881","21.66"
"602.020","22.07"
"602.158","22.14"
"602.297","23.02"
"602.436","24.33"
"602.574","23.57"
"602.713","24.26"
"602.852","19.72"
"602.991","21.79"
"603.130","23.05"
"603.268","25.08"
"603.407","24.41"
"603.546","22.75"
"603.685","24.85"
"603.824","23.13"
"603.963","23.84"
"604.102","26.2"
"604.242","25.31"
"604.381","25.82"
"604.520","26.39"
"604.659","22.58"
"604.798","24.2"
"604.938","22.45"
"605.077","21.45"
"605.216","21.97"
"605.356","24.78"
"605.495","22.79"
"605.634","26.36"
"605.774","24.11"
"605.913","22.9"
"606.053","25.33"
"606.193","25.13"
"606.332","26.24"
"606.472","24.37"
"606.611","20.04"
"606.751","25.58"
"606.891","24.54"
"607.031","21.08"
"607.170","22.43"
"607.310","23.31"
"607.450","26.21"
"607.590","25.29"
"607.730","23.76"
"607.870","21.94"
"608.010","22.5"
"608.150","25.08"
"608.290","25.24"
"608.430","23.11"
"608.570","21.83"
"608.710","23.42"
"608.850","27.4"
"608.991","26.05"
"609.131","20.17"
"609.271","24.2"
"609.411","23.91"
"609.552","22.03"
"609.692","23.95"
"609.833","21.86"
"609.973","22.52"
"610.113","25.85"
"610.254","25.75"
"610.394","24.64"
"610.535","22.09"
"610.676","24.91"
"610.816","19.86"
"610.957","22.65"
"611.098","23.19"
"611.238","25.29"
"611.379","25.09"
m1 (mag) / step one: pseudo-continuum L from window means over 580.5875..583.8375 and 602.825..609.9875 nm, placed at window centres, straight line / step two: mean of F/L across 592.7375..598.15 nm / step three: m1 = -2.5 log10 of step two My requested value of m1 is 0.06 mag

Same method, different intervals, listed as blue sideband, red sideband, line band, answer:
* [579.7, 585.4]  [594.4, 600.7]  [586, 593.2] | 0.056 mag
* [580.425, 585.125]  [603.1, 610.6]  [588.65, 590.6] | 0.170 mag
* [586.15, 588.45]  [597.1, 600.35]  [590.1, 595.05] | 0.014 mag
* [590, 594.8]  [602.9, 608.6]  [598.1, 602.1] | 0.035 mag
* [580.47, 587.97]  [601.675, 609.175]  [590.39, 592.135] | 0.065 mag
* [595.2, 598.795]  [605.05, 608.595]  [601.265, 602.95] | 0.044 mag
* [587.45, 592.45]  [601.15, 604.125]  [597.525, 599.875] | -0.026 mag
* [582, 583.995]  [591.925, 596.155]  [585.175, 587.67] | 0.043 mag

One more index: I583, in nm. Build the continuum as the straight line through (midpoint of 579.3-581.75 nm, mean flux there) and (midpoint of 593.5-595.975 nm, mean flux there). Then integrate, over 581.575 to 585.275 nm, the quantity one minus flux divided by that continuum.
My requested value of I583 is 0.05 nm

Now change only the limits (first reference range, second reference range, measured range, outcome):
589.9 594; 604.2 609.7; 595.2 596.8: 0.045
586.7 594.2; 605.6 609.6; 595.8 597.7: 0.019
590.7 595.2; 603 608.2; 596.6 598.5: 0.001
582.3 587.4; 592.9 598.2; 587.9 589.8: 0.244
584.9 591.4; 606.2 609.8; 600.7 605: 0.012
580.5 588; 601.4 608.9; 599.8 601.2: 0.069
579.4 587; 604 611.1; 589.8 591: 0.089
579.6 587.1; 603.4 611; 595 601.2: 0.264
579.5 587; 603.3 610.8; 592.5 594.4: 0.037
